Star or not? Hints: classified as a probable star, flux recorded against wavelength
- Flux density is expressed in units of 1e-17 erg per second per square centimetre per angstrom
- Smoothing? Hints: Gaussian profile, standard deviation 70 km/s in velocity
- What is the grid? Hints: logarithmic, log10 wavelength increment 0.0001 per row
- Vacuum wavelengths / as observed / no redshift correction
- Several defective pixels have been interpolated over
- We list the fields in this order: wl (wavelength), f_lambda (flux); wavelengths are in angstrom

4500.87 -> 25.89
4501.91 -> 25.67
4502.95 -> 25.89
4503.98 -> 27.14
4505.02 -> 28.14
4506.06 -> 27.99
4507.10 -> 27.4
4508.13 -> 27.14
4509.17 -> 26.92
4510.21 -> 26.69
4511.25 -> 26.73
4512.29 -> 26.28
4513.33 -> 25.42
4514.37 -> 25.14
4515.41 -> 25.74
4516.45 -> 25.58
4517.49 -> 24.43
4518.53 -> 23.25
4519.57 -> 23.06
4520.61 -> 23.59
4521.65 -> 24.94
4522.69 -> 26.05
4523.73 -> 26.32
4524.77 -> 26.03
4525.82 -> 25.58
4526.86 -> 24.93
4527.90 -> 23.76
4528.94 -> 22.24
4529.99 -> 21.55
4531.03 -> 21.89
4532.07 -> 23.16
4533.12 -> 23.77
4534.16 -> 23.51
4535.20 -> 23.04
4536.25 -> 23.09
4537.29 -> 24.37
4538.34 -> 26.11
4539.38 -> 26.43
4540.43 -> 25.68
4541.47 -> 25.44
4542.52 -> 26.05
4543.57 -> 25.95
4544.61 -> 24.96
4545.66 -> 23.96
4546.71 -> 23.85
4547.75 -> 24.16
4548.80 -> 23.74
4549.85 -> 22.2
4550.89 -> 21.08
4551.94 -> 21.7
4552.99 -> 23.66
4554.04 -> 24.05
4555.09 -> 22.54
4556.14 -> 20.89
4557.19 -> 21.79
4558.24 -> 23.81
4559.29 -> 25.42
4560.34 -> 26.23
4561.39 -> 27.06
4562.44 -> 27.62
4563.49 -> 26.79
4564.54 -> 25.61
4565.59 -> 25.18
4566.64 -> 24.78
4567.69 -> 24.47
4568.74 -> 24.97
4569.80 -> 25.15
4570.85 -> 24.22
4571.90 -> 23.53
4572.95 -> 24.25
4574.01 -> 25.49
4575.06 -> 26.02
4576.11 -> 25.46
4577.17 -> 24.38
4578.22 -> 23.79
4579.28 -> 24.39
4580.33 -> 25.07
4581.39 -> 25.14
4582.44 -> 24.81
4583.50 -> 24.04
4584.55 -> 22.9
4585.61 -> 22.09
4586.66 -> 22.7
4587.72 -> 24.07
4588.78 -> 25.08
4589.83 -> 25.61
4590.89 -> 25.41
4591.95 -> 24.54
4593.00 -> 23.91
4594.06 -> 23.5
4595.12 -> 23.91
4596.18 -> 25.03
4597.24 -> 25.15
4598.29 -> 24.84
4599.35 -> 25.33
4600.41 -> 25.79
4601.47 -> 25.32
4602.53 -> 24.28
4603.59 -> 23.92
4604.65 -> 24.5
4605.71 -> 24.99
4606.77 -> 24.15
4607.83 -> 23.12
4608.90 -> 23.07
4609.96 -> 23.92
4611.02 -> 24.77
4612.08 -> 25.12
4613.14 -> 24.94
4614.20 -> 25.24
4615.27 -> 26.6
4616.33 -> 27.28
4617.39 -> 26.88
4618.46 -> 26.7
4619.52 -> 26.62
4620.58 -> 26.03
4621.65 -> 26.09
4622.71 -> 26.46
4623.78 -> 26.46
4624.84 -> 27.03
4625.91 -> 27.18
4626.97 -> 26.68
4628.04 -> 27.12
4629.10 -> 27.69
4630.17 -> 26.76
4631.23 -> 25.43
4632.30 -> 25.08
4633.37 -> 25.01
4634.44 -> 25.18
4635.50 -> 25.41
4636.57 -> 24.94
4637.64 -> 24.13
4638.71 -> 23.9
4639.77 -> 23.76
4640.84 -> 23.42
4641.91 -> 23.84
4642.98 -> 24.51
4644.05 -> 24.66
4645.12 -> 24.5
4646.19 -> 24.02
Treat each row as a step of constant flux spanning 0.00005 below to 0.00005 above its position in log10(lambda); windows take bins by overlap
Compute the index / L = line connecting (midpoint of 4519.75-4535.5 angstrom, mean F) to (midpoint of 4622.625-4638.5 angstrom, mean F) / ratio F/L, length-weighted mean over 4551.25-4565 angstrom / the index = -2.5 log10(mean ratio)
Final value 0.012 mag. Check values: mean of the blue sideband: 24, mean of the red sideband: 26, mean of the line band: 24.3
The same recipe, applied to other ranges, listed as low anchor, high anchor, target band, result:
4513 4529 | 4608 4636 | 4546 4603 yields 0.04 mag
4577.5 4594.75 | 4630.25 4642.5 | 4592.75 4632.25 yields -0.04 mag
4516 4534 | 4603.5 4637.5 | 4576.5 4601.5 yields 0.03 mag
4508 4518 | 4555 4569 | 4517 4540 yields 0.06 mag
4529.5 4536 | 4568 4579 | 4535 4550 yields -0.06 mag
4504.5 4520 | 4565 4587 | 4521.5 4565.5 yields 0.04 mag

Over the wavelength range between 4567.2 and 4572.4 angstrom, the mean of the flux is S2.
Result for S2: 24.5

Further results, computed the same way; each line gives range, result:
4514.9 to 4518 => 25.3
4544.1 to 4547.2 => 24.2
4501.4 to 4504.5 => 26.3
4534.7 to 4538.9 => 24.2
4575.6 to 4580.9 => 24.6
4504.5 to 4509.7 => 27.5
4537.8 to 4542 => 25.9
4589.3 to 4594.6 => 24.6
